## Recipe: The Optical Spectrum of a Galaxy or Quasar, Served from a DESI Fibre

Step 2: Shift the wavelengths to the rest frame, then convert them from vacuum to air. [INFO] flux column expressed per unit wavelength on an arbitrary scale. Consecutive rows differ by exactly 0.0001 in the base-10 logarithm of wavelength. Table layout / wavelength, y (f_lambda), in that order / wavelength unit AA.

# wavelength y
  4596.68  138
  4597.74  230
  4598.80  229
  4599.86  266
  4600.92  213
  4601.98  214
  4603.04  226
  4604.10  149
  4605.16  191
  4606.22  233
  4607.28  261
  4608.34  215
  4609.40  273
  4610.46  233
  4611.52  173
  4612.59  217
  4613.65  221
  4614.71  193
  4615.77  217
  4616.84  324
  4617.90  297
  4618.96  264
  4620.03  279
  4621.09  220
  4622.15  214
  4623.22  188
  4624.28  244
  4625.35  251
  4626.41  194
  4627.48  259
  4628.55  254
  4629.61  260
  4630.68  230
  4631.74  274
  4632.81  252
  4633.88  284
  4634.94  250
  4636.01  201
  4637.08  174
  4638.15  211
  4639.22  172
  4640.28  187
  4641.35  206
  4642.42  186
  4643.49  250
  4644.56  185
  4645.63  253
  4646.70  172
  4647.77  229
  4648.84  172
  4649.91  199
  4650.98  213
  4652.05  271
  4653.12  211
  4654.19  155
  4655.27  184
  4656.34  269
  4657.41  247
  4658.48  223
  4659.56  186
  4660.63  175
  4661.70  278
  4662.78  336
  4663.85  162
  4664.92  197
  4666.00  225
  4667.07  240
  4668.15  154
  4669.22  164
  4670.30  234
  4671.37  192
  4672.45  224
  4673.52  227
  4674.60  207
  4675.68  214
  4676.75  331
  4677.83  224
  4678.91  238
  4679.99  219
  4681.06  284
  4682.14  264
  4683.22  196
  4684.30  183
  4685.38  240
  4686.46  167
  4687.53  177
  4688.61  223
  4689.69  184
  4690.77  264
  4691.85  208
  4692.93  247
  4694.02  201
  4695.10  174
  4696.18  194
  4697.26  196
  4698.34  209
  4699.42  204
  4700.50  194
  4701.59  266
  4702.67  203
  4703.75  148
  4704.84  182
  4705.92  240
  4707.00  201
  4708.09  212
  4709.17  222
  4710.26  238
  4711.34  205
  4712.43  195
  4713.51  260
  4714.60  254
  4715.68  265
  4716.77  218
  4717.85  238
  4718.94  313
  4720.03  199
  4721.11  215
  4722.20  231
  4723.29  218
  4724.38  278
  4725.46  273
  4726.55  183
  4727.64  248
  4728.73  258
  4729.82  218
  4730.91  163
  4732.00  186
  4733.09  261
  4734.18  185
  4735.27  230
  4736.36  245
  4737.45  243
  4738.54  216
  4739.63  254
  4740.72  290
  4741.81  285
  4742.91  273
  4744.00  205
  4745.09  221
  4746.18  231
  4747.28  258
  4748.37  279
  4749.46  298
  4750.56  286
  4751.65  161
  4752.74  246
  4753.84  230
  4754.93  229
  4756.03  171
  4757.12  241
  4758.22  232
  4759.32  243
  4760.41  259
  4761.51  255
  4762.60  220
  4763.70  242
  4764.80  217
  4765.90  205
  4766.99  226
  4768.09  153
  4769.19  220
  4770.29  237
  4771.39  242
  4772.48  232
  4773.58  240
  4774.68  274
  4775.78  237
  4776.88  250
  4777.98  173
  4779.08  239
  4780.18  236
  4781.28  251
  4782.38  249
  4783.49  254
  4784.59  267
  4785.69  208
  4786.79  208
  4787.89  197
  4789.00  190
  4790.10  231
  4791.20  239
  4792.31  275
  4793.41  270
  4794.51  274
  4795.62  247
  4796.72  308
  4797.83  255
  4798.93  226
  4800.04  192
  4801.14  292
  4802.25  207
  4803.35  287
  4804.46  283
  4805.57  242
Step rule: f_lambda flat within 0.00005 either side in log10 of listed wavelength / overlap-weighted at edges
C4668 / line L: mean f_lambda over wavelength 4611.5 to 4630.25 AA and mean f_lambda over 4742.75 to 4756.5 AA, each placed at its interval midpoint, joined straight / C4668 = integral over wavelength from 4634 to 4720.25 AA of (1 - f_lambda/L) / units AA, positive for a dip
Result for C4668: 7.7 AA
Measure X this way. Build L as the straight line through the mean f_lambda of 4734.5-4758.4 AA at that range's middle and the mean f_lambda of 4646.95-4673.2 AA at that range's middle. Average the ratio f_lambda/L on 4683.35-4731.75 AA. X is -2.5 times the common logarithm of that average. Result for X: 0.05 mag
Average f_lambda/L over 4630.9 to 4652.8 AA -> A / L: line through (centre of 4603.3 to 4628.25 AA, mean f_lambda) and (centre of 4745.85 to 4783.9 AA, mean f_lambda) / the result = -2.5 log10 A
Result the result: 0.070 mag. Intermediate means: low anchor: 231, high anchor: 235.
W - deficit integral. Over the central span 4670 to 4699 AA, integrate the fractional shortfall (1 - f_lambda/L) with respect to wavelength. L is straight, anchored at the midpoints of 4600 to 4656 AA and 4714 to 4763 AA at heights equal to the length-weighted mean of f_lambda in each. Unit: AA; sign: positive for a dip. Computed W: 1.5 AA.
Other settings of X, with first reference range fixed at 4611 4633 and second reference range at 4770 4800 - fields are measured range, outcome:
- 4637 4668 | 0.13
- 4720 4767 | 0.02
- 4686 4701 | 0.18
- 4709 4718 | 0.03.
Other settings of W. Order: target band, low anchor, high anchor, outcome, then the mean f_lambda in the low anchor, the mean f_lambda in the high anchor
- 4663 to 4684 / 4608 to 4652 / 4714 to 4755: 0.91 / 227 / 239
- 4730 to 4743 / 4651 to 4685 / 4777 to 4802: -0.09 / 223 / 240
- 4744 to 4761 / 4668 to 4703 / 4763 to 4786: -0.78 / 216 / 231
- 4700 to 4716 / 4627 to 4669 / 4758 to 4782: 0.49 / 220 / 231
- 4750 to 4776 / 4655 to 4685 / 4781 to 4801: 0.99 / 225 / 242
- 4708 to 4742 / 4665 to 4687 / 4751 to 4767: -1.59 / 221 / 226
